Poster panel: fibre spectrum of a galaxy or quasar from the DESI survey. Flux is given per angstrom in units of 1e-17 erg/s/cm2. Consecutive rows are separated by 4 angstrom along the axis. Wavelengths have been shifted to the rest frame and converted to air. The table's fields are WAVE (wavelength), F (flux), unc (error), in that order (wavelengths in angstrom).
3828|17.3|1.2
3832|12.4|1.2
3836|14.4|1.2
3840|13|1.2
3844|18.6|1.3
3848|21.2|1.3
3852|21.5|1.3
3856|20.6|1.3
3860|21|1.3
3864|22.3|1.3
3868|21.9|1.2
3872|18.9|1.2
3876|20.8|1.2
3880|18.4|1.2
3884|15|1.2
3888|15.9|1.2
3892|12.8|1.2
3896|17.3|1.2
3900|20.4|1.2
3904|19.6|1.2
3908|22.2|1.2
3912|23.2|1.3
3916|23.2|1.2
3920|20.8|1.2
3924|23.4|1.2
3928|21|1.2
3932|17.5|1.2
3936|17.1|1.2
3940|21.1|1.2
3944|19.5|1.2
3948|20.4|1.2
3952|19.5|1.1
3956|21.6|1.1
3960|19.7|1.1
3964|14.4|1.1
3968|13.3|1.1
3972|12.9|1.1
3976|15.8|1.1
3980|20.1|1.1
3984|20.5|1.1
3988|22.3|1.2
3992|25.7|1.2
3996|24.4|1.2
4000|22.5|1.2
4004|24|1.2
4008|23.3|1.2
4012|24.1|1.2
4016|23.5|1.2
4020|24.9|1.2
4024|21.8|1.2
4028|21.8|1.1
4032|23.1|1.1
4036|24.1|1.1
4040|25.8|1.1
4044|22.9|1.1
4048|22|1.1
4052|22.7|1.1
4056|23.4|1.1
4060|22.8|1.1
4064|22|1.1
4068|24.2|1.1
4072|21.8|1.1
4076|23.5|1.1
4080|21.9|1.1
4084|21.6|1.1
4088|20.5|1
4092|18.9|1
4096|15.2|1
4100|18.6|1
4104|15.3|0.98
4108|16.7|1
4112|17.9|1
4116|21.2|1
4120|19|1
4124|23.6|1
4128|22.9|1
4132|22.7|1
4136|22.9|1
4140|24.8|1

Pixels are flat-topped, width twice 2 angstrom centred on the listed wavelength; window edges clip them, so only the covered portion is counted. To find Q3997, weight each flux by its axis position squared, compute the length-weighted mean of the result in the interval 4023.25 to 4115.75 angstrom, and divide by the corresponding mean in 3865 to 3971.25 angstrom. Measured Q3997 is 1.2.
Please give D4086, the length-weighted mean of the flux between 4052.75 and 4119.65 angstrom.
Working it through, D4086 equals 20.4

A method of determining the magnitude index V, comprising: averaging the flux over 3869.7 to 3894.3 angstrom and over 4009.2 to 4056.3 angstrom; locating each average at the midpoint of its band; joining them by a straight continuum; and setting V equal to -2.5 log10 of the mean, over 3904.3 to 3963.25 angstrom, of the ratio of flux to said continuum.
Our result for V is -0.08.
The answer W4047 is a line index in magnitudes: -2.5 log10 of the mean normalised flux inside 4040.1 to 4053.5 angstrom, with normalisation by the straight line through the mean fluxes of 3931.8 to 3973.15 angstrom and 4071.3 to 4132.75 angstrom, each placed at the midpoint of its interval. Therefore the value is -0.192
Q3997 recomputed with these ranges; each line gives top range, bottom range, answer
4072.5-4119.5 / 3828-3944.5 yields 1.12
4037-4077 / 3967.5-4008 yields 1.16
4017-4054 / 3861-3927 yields 1.26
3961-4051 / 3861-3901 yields 1.25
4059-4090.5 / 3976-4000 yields 1.05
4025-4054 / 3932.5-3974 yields 1.35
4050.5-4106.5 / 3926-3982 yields 1.22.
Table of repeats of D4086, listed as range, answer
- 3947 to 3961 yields 20.3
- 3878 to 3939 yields 19.2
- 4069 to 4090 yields 22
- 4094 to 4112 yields 16.6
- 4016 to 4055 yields 23.3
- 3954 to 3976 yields 16.3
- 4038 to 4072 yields 23.1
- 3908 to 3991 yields 19.5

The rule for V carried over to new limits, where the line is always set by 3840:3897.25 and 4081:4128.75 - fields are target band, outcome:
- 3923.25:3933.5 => -0.08 mag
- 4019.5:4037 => -0.20 mag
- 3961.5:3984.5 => 0.19 mag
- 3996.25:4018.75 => -0.23 mag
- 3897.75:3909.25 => -0.09 mag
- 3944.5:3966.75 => 0.00 mag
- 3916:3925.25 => -0.18 mag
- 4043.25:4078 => -0.19 mag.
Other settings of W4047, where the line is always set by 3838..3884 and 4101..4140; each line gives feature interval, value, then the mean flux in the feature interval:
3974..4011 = -0.11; 22.1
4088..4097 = 0.13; 18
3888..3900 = 0.22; 16.1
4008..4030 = -0.16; 23.2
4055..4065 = -0.13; 22.7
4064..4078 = -0.14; 23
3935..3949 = 0.01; 19.6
